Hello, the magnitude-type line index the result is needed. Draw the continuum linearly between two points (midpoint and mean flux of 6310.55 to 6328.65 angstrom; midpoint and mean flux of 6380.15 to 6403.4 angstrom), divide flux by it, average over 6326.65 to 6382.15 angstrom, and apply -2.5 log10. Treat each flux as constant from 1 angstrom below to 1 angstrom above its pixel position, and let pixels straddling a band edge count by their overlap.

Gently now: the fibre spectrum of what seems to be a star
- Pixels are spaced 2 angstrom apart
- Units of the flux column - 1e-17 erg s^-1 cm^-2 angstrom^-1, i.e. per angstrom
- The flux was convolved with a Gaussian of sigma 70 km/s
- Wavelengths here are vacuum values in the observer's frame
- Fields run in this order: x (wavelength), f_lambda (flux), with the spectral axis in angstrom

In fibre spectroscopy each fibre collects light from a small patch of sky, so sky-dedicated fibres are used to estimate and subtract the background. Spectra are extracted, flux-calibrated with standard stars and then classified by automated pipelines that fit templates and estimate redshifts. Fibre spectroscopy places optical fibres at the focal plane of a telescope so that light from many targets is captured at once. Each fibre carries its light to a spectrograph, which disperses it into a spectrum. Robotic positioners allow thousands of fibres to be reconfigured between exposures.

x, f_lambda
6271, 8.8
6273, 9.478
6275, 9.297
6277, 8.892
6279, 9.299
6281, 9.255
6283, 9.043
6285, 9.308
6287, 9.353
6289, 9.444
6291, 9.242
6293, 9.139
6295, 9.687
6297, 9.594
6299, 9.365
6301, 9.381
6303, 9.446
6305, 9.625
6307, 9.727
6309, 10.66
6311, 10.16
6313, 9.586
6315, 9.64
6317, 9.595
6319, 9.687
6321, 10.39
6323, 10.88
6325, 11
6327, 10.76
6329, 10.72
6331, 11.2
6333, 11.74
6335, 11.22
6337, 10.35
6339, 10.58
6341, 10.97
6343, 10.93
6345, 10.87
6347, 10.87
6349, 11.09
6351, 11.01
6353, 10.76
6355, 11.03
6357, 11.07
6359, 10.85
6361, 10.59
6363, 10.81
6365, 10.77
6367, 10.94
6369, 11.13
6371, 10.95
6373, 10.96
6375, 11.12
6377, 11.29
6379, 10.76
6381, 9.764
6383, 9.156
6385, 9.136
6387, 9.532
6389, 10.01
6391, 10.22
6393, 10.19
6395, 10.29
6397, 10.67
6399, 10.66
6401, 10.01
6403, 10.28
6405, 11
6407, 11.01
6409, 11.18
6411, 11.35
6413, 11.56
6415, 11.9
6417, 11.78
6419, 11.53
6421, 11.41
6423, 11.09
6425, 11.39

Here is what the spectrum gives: -0.08 mag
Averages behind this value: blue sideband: 10.2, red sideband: 9.99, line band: 10.9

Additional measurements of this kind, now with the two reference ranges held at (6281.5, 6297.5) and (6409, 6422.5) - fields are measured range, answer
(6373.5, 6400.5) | 0.08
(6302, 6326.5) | -0.03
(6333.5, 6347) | -0.07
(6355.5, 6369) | -0.03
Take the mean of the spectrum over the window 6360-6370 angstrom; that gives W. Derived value 10.8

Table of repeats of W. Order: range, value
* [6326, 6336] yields 11.1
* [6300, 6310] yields 9.77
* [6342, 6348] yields 10.9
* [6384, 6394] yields 9.82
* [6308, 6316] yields 10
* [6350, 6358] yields 11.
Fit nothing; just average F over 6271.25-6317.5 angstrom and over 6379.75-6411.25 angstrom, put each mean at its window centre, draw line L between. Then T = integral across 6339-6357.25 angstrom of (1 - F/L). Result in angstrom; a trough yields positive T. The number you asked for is -1.9 angstrom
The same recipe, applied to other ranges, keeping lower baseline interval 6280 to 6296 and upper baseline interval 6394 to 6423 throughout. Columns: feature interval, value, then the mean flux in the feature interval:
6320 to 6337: -1.8 angstrom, 11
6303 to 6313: -0.4 angstrom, 9.94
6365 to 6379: -0.7 angstrom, 11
